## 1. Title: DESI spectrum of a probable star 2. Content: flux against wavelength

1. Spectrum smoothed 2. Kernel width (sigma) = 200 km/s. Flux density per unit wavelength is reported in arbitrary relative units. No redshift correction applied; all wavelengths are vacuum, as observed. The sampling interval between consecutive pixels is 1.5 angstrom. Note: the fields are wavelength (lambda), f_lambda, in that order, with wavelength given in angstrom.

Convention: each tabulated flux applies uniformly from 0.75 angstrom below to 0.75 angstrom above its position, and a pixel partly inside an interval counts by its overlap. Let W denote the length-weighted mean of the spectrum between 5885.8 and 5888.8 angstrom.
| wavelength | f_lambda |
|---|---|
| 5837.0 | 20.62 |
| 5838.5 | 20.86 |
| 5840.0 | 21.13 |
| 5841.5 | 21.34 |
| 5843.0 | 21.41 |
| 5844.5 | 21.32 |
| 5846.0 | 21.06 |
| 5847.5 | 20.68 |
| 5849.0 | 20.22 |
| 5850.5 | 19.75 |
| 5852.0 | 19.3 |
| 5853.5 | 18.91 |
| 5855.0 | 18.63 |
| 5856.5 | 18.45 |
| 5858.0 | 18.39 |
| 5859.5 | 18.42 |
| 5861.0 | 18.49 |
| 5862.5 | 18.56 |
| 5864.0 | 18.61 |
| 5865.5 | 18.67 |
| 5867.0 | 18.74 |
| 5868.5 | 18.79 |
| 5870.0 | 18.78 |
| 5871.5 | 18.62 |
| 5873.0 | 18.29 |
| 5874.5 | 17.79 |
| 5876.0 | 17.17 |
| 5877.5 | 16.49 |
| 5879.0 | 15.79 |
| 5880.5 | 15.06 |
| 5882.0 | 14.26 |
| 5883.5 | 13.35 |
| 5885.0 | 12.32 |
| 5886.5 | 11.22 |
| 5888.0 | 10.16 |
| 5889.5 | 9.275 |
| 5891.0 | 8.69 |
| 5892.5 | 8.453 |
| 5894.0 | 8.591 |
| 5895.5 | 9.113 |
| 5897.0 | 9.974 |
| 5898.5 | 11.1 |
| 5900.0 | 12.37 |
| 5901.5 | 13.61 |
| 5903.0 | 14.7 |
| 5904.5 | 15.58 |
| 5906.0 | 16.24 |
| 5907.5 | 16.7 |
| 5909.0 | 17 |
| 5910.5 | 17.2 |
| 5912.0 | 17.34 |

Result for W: 10.7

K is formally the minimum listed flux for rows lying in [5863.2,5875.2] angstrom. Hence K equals 17.79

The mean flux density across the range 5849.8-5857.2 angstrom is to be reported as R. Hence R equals 19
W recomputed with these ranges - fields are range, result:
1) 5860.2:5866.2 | 18.6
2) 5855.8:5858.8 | 18.4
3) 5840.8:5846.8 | 21.3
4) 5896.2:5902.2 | 11.7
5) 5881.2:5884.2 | 13.8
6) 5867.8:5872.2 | 18.7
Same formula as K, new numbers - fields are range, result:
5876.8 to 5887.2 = 11.22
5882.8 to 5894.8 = 8.453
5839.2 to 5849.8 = 20.22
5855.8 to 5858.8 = 18.39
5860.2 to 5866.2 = 18.49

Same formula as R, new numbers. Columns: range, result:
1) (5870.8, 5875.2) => 18.2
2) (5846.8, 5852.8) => 20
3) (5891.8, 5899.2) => 9.44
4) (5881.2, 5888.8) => 12.3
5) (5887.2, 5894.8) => 9.05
